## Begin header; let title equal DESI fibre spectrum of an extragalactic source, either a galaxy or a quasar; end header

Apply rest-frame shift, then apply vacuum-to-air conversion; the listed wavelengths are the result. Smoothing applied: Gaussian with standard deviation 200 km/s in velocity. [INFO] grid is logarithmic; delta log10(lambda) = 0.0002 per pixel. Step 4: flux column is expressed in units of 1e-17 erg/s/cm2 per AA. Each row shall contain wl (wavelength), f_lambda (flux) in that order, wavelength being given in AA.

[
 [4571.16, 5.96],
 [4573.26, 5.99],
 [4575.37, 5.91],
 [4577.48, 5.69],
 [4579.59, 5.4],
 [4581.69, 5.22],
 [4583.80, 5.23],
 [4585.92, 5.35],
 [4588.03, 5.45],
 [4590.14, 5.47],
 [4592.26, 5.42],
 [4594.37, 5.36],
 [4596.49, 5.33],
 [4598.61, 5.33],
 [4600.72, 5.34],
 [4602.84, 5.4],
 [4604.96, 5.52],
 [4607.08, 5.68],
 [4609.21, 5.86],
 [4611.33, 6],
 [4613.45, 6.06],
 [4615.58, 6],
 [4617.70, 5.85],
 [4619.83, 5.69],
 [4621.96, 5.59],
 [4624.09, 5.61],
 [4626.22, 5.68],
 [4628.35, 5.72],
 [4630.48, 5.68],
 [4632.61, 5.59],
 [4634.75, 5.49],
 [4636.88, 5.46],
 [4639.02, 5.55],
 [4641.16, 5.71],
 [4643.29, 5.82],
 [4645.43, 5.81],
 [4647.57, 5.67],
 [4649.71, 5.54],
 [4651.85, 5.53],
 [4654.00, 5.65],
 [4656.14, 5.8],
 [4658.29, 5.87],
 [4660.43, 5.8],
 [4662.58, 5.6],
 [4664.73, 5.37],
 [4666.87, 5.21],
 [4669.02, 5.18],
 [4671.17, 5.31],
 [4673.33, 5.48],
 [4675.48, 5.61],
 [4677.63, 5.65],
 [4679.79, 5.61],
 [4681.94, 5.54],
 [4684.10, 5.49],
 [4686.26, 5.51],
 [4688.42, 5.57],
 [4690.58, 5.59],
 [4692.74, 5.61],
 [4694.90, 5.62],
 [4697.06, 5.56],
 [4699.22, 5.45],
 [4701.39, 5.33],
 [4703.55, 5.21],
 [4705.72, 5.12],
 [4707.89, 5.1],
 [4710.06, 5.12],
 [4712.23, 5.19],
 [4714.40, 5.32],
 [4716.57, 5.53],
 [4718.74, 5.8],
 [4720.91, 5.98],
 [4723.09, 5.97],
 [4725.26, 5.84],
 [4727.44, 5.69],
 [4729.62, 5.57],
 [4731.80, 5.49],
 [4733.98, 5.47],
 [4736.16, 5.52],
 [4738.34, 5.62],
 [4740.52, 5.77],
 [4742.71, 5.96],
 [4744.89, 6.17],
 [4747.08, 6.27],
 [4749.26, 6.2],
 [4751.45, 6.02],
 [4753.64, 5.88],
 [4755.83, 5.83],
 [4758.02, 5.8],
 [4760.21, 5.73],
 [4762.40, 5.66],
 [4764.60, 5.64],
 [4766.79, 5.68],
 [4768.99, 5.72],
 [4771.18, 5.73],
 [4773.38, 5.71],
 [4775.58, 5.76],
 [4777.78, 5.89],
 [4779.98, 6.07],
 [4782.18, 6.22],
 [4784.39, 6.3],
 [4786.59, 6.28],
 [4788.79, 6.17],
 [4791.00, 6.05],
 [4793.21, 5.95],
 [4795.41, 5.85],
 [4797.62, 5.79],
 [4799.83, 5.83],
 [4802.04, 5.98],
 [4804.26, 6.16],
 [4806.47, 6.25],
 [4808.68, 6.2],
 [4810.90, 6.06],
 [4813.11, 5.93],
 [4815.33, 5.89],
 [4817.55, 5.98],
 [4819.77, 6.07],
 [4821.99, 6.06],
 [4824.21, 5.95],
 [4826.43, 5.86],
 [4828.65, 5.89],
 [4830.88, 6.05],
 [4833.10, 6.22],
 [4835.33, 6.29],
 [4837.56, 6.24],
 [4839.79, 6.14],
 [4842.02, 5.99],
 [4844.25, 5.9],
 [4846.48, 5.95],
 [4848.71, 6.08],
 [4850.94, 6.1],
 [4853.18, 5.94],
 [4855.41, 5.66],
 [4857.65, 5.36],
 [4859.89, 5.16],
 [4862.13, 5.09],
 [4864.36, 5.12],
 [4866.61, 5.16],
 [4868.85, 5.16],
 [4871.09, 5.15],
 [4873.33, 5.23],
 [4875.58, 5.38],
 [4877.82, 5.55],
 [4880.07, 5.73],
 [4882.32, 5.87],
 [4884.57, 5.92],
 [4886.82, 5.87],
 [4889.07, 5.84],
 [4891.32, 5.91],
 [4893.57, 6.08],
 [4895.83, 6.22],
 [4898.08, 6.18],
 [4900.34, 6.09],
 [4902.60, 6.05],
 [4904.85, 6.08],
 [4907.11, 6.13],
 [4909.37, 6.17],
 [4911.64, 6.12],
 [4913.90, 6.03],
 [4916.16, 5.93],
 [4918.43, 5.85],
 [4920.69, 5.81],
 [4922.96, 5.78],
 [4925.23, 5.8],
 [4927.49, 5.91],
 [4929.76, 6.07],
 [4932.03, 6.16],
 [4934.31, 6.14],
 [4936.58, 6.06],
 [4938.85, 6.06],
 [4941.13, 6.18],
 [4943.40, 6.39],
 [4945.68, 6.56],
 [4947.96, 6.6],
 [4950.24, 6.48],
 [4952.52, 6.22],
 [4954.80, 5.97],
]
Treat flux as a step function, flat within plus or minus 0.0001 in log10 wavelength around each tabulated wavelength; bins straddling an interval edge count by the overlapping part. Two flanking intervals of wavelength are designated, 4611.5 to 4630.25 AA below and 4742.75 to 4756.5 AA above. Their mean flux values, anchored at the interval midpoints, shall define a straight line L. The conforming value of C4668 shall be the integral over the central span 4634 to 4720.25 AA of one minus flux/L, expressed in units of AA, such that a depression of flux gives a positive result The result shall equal 5.7 AA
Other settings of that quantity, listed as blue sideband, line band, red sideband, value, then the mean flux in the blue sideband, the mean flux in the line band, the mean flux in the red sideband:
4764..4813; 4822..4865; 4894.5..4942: 1.0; 5.97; 5.86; 6.04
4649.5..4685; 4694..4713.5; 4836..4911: 1.0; 5.54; 5.3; 5.78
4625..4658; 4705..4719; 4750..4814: 1.2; 5.65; 5.29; 5.94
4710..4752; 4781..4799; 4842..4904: -1.1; 5.74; 6.07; 5.7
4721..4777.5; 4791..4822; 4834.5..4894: -1.4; 5.79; 6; 5.69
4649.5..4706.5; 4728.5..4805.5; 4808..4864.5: -2.0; 5.51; 5.88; 5.9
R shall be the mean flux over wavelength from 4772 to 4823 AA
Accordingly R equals 6.02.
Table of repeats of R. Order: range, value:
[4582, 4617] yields 5.55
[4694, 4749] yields 5.6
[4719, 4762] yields 5.83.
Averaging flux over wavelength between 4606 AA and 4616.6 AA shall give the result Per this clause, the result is 5.92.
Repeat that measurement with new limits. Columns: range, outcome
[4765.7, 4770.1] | 5.7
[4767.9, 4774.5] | 5.72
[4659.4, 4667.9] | 5.5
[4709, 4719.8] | 5.39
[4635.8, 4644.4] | 5.64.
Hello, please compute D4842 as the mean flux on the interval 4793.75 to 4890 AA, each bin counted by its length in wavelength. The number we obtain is 5.81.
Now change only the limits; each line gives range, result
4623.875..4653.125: 5.63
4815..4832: 5.97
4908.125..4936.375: 5.98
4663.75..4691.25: 5.47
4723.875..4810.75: 5.89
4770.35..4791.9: 6.02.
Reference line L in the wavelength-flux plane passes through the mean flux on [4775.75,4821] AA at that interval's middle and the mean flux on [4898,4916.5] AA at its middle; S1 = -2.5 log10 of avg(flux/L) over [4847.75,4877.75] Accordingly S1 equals 0.12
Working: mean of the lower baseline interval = 6.04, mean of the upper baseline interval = 6.09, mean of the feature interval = 5.43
